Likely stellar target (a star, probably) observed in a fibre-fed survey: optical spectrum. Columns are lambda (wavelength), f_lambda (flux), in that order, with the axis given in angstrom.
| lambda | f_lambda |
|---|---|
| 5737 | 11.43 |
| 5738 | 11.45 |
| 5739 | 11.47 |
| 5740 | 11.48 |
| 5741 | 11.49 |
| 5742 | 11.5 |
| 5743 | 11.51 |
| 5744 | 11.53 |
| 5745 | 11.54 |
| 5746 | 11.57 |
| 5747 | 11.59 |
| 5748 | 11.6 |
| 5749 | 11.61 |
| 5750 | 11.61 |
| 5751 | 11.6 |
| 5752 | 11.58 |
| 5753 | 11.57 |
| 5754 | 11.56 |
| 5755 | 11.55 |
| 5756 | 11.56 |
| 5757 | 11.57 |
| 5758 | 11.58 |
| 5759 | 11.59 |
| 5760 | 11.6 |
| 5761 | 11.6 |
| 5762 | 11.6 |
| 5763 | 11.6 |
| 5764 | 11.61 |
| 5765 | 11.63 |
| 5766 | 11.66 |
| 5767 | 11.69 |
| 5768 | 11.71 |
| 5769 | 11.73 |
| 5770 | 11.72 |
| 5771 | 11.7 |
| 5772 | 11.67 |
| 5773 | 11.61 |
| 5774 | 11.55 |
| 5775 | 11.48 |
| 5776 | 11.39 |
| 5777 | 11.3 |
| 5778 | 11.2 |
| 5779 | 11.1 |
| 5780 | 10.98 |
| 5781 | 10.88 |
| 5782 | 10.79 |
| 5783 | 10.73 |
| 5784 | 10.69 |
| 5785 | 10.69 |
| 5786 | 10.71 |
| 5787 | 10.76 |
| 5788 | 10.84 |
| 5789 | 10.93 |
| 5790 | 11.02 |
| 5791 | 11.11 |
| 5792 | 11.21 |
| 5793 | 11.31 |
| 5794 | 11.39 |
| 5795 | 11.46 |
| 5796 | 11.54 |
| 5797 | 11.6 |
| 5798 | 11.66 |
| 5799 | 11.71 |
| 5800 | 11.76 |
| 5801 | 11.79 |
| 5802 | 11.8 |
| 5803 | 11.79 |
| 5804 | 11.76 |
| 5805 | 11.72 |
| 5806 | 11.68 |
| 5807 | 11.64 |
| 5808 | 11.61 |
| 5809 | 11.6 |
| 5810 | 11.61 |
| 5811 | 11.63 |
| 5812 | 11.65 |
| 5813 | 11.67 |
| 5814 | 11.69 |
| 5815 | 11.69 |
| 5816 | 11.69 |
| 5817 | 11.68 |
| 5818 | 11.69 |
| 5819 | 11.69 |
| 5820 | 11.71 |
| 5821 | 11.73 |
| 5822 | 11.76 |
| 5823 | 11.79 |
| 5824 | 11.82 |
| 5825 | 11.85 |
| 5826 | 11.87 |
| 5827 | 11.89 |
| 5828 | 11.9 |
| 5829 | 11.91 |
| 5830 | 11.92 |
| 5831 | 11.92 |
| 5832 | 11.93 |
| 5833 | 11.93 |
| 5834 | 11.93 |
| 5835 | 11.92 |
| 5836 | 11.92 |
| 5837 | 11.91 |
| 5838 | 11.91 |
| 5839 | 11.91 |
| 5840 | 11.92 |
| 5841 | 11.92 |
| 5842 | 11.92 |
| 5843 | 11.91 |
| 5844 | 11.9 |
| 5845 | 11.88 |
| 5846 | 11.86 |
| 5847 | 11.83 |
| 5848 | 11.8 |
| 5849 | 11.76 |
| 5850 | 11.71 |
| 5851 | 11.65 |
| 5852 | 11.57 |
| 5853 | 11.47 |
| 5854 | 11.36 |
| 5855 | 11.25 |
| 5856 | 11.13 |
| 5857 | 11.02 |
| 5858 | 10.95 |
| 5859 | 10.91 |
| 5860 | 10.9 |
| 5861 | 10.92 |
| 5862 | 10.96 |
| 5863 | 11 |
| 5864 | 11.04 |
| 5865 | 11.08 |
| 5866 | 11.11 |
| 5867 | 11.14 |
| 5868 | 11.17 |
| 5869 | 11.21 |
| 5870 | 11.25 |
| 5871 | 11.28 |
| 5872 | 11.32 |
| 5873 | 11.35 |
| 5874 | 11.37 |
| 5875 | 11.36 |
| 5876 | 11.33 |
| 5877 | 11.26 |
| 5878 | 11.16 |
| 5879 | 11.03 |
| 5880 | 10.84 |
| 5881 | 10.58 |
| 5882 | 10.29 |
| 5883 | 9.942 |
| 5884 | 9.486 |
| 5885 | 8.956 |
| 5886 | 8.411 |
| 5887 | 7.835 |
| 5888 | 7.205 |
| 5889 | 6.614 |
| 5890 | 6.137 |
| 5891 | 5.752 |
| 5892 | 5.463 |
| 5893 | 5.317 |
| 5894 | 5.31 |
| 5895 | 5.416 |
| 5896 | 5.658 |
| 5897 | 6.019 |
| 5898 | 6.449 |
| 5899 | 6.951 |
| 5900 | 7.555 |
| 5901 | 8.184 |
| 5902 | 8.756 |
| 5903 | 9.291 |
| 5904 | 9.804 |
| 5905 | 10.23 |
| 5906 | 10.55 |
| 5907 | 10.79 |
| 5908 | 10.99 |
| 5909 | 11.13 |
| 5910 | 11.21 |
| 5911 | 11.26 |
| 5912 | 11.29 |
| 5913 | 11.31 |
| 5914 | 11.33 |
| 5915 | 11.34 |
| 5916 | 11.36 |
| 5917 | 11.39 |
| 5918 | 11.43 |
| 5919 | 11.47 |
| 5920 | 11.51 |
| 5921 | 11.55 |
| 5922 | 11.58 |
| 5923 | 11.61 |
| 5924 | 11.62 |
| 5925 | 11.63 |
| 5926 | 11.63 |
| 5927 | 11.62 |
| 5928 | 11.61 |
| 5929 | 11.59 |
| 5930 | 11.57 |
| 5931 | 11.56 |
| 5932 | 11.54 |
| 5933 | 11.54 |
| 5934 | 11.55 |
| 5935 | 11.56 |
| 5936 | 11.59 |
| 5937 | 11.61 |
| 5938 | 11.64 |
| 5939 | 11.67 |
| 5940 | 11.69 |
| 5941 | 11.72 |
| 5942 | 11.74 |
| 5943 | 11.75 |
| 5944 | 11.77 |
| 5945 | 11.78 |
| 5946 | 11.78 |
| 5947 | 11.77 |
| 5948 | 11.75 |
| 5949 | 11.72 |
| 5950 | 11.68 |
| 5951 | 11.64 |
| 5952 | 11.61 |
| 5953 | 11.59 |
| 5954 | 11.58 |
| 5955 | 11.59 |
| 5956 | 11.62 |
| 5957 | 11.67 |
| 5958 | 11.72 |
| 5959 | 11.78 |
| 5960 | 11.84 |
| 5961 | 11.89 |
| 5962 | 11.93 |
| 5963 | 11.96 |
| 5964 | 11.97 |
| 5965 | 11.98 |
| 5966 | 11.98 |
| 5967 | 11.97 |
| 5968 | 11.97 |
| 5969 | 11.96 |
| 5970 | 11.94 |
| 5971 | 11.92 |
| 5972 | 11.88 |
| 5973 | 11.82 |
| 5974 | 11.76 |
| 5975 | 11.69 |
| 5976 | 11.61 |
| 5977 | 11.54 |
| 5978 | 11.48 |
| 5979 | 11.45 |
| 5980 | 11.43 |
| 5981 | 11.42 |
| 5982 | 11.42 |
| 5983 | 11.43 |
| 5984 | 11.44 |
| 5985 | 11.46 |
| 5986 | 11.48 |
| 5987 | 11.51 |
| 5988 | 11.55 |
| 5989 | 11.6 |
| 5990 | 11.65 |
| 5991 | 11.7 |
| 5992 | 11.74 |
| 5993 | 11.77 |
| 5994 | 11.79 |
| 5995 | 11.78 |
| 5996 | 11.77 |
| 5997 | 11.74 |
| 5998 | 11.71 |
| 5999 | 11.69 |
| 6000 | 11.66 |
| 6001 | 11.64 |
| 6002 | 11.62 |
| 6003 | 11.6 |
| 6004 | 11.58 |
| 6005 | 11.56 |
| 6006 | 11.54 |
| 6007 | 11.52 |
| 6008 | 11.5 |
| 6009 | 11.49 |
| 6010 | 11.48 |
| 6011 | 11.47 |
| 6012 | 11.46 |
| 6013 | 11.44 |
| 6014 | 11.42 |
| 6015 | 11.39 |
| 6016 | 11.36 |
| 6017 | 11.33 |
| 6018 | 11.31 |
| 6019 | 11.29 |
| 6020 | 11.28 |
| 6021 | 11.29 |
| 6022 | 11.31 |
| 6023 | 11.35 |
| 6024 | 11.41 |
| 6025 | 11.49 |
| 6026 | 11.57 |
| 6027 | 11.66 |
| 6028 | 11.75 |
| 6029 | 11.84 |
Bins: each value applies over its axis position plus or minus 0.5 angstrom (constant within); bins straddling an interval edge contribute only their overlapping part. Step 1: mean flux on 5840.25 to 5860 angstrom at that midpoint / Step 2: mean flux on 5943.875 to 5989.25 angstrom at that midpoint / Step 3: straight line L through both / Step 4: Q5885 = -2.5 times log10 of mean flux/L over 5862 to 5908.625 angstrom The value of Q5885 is 0.244 mag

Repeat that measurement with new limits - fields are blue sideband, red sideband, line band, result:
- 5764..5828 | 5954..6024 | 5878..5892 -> 0.31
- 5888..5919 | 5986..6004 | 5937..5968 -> -0.14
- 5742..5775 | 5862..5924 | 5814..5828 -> -0.10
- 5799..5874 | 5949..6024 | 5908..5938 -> 0.01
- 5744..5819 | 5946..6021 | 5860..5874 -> 0.04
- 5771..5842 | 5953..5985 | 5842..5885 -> 0.04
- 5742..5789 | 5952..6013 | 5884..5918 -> 0.31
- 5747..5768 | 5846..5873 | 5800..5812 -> -0.02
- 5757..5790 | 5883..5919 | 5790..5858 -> -0.14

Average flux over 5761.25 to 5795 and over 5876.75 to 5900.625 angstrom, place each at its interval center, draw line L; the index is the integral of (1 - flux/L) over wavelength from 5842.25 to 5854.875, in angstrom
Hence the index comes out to -3.6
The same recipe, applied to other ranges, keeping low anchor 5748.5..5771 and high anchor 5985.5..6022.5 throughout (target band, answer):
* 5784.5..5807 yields 0.4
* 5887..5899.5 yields 5.9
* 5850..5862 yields 0.4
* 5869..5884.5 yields 0.9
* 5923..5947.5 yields -0.2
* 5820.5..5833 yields -0.3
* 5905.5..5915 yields 0.4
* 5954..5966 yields -0.3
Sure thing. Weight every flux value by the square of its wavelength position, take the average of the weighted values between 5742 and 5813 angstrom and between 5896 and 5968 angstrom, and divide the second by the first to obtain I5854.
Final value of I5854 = 1.02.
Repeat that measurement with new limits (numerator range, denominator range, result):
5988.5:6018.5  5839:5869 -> 1.07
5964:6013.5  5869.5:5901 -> 1.39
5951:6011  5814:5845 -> 1.04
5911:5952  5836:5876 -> 1.04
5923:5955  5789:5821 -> 1.05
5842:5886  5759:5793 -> 1.02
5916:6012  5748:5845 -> 1.07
